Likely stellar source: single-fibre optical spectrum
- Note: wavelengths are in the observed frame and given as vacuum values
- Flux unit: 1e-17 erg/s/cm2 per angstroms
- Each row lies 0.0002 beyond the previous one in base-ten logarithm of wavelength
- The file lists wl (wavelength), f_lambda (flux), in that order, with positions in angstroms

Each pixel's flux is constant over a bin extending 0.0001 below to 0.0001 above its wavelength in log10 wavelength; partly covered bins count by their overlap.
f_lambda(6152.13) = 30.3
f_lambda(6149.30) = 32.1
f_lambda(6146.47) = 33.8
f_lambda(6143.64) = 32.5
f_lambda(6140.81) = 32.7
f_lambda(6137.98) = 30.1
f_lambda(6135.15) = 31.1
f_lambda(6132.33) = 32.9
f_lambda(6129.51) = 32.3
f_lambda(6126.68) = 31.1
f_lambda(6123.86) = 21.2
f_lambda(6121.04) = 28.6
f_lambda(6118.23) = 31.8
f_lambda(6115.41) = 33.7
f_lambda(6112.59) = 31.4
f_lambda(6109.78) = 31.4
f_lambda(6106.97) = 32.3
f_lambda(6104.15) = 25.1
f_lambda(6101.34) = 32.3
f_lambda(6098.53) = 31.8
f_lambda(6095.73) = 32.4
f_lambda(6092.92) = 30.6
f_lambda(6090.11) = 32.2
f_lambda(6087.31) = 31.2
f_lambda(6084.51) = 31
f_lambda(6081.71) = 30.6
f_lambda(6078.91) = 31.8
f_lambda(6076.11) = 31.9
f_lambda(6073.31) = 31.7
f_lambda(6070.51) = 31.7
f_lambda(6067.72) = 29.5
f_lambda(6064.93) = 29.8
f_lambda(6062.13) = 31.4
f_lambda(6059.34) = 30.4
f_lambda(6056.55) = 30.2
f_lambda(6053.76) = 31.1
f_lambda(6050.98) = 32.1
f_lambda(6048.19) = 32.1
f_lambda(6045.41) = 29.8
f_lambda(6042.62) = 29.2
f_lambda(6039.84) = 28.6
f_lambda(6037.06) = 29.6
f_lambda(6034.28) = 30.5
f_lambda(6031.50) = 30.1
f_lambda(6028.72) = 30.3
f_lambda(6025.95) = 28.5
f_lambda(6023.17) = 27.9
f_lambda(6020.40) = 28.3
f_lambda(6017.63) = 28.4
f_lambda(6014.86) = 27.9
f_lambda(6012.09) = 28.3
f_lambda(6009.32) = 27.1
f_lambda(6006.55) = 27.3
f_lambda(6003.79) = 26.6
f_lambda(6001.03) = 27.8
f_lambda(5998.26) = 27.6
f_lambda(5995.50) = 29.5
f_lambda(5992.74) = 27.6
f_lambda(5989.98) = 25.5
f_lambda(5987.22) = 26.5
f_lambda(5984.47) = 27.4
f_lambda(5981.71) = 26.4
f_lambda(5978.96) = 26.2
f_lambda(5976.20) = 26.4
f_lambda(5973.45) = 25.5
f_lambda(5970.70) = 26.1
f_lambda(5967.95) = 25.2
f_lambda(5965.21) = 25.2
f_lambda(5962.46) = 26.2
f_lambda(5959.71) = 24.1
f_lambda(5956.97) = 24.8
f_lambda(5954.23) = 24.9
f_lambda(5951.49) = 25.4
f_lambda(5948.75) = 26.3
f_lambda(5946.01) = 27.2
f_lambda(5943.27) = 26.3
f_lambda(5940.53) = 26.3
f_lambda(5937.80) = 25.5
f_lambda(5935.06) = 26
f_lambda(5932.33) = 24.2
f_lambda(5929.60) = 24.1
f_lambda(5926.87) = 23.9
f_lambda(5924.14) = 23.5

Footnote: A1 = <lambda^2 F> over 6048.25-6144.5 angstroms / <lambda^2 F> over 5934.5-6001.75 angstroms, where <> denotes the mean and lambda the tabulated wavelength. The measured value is 1.2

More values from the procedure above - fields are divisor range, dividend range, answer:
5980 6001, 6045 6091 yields 1.17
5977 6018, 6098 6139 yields 1.16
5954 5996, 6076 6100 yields 1.25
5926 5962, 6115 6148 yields 1.30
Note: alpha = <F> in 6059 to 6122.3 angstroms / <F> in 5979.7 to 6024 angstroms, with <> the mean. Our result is 1.13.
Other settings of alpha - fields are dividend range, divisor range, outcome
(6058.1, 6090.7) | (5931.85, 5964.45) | 1.21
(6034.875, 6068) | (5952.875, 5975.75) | 1.20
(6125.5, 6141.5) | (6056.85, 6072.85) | 1.03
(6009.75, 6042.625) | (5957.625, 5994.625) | 1.11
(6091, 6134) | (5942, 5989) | 1.18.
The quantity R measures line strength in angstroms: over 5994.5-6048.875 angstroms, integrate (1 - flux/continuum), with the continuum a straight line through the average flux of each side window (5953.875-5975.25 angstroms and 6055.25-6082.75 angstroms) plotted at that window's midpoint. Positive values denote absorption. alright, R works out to -0.7 angstroms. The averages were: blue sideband 25.3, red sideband 30.9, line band 28.7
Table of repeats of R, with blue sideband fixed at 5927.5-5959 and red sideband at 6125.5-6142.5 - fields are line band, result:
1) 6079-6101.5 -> -0.9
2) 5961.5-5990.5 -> 0.5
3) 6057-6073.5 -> -0.7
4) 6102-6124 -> 0.7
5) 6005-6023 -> -0.1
